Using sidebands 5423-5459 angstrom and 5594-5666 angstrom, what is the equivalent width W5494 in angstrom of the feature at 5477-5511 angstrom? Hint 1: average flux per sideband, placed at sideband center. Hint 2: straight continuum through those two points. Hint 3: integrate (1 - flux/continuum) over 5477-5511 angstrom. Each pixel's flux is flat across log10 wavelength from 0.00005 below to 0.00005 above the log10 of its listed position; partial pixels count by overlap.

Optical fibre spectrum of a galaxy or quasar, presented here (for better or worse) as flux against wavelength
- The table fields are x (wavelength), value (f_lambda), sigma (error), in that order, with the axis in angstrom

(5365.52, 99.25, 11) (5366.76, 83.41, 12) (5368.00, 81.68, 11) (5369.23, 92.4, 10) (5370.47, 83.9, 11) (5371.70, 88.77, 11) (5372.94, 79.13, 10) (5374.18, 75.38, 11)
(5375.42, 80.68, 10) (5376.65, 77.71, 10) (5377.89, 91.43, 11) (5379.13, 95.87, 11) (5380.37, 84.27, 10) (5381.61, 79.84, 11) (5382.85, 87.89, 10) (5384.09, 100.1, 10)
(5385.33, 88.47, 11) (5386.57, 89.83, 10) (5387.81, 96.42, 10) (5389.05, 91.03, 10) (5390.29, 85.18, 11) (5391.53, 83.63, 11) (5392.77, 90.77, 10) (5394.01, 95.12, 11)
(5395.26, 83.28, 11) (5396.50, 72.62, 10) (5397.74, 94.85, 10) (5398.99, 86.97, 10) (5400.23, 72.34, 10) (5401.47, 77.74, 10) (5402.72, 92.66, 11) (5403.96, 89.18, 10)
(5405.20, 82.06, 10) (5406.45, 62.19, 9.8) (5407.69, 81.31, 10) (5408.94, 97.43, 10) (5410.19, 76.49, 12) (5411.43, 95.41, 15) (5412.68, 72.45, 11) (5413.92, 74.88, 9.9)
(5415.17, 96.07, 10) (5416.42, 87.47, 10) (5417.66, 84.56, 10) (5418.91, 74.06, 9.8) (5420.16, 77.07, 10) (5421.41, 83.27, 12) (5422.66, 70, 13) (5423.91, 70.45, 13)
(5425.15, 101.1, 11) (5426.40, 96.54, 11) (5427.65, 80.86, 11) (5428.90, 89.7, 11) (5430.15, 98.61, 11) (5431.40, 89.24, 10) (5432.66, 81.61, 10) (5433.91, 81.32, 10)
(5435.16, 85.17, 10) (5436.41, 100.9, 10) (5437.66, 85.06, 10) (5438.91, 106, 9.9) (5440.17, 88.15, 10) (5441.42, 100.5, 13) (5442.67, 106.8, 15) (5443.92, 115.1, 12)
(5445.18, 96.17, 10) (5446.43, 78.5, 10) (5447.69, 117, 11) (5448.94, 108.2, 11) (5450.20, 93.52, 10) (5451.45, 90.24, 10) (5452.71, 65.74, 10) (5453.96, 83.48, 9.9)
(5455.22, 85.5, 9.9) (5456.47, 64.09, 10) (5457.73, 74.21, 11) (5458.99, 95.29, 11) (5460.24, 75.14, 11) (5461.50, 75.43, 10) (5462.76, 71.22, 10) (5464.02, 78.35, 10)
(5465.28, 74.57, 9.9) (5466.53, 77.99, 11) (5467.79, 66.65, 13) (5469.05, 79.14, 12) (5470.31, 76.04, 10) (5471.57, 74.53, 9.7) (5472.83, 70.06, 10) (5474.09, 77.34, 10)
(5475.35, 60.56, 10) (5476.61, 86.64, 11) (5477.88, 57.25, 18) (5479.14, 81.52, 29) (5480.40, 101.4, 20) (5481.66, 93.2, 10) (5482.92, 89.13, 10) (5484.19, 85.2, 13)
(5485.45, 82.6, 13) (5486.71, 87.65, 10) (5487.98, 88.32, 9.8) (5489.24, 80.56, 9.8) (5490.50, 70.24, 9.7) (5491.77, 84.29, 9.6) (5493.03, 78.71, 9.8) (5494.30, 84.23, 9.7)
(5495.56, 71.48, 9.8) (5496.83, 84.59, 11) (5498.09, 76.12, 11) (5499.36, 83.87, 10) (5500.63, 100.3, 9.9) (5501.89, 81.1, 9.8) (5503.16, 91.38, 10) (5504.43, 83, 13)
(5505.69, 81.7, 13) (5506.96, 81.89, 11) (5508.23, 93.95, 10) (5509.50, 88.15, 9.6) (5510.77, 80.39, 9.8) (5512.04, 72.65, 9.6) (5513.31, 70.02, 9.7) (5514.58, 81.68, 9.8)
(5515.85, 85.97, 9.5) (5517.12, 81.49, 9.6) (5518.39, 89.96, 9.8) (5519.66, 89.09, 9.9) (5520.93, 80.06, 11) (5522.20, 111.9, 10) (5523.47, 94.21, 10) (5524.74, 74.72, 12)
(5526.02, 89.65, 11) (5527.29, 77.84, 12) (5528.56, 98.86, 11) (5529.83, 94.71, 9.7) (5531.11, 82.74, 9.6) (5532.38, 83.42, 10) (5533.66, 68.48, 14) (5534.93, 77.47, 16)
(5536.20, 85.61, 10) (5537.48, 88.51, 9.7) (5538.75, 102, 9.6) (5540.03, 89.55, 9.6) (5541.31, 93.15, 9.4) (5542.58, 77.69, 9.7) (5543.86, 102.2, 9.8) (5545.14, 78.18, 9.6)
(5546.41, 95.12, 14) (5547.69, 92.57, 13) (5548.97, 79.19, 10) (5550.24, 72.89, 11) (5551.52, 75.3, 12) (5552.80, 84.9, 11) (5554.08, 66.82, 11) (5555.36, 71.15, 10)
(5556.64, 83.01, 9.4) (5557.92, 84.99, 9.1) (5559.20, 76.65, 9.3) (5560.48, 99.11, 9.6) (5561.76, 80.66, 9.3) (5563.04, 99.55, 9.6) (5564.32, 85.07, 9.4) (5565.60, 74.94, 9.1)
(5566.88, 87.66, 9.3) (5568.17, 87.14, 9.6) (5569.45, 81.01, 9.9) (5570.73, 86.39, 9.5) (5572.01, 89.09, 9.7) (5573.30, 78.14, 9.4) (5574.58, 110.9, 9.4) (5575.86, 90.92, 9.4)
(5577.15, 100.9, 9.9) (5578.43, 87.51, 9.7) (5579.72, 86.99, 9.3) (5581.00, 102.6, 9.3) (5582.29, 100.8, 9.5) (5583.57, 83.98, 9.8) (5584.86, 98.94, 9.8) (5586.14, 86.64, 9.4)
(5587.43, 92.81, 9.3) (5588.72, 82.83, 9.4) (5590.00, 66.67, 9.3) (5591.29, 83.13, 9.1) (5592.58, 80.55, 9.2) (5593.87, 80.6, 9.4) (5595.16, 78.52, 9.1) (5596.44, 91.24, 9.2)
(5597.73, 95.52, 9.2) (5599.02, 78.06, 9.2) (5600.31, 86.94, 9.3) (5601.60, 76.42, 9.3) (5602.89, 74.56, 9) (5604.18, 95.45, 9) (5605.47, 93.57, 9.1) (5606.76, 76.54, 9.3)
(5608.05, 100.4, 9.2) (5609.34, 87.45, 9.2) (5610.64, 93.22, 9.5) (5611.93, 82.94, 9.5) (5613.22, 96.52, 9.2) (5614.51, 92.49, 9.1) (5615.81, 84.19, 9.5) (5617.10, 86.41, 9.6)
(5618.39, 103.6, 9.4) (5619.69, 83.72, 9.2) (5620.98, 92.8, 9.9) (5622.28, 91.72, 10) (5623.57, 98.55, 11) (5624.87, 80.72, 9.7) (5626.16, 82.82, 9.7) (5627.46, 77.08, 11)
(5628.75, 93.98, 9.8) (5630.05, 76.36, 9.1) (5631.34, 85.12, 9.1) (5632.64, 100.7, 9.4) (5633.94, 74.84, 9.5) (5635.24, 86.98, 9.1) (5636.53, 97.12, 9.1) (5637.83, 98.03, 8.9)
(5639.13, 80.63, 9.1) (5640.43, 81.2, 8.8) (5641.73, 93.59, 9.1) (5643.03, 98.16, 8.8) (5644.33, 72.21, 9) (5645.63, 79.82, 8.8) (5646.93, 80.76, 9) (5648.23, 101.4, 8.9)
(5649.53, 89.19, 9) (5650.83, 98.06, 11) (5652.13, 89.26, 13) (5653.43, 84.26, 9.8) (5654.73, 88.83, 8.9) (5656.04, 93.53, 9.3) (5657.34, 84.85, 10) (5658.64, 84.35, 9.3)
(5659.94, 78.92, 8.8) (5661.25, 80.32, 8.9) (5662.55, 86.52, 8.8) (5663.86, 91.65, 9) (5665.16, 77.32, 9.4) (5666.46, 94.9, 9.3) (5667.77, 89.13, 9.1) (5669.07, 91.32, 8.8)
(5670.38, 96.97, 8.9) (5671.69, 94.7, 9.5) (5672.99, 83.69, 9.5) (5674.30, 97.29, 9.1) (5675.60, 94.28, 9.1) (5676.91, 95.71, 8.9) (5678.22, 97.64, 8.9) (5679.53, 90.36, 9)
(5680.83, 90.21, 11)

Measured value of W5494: 2.17 angstrom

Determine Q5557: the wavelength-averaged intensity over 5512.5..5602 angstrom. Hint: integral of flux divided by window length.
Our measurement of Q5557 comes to 86.1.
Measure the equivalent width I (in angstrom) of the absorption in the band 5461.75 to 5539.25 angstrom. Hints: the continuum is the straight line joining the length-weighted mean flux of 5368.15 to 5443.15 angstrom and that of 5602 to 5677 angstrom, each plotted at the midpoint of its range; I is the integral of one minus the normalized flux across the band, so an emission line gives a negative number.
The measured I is 4.2 angstrom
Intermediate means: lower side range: 86.3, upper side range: 88.5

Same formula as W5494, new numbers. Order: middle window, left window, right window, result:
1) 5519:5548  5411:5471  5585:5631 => -0.6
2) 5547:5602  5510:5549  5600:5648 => 0.8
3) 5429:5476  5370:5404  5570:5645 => 0.9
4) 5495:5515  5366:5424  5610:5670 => 0.8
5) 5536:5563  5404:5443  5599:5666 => 0.6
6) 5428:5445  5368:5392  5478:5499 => -1.9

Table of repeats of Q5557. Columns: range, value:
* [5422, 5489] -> 85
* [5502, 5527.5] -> 85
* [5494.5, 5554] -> 85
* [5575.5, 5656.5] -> 88.1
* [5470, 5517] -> 81.6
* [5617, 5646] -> 87.7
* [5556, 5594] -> 87.8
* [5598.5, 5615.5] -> 87.3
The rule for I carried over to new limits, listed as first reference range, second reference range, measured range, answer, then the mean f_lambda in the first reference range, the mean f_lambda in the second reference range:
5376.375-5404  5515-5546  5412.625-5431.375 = 0.6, 87.3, 87.4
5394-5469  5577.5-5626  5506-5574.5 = 1.6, 85.3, 88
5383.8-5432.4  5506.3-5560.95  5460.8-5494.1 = 2.4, 85.3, 84.8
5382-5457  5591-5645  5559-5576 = -0.1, 87.6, 87.3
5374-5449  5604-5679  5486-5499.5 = 1.1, 87.7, 89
